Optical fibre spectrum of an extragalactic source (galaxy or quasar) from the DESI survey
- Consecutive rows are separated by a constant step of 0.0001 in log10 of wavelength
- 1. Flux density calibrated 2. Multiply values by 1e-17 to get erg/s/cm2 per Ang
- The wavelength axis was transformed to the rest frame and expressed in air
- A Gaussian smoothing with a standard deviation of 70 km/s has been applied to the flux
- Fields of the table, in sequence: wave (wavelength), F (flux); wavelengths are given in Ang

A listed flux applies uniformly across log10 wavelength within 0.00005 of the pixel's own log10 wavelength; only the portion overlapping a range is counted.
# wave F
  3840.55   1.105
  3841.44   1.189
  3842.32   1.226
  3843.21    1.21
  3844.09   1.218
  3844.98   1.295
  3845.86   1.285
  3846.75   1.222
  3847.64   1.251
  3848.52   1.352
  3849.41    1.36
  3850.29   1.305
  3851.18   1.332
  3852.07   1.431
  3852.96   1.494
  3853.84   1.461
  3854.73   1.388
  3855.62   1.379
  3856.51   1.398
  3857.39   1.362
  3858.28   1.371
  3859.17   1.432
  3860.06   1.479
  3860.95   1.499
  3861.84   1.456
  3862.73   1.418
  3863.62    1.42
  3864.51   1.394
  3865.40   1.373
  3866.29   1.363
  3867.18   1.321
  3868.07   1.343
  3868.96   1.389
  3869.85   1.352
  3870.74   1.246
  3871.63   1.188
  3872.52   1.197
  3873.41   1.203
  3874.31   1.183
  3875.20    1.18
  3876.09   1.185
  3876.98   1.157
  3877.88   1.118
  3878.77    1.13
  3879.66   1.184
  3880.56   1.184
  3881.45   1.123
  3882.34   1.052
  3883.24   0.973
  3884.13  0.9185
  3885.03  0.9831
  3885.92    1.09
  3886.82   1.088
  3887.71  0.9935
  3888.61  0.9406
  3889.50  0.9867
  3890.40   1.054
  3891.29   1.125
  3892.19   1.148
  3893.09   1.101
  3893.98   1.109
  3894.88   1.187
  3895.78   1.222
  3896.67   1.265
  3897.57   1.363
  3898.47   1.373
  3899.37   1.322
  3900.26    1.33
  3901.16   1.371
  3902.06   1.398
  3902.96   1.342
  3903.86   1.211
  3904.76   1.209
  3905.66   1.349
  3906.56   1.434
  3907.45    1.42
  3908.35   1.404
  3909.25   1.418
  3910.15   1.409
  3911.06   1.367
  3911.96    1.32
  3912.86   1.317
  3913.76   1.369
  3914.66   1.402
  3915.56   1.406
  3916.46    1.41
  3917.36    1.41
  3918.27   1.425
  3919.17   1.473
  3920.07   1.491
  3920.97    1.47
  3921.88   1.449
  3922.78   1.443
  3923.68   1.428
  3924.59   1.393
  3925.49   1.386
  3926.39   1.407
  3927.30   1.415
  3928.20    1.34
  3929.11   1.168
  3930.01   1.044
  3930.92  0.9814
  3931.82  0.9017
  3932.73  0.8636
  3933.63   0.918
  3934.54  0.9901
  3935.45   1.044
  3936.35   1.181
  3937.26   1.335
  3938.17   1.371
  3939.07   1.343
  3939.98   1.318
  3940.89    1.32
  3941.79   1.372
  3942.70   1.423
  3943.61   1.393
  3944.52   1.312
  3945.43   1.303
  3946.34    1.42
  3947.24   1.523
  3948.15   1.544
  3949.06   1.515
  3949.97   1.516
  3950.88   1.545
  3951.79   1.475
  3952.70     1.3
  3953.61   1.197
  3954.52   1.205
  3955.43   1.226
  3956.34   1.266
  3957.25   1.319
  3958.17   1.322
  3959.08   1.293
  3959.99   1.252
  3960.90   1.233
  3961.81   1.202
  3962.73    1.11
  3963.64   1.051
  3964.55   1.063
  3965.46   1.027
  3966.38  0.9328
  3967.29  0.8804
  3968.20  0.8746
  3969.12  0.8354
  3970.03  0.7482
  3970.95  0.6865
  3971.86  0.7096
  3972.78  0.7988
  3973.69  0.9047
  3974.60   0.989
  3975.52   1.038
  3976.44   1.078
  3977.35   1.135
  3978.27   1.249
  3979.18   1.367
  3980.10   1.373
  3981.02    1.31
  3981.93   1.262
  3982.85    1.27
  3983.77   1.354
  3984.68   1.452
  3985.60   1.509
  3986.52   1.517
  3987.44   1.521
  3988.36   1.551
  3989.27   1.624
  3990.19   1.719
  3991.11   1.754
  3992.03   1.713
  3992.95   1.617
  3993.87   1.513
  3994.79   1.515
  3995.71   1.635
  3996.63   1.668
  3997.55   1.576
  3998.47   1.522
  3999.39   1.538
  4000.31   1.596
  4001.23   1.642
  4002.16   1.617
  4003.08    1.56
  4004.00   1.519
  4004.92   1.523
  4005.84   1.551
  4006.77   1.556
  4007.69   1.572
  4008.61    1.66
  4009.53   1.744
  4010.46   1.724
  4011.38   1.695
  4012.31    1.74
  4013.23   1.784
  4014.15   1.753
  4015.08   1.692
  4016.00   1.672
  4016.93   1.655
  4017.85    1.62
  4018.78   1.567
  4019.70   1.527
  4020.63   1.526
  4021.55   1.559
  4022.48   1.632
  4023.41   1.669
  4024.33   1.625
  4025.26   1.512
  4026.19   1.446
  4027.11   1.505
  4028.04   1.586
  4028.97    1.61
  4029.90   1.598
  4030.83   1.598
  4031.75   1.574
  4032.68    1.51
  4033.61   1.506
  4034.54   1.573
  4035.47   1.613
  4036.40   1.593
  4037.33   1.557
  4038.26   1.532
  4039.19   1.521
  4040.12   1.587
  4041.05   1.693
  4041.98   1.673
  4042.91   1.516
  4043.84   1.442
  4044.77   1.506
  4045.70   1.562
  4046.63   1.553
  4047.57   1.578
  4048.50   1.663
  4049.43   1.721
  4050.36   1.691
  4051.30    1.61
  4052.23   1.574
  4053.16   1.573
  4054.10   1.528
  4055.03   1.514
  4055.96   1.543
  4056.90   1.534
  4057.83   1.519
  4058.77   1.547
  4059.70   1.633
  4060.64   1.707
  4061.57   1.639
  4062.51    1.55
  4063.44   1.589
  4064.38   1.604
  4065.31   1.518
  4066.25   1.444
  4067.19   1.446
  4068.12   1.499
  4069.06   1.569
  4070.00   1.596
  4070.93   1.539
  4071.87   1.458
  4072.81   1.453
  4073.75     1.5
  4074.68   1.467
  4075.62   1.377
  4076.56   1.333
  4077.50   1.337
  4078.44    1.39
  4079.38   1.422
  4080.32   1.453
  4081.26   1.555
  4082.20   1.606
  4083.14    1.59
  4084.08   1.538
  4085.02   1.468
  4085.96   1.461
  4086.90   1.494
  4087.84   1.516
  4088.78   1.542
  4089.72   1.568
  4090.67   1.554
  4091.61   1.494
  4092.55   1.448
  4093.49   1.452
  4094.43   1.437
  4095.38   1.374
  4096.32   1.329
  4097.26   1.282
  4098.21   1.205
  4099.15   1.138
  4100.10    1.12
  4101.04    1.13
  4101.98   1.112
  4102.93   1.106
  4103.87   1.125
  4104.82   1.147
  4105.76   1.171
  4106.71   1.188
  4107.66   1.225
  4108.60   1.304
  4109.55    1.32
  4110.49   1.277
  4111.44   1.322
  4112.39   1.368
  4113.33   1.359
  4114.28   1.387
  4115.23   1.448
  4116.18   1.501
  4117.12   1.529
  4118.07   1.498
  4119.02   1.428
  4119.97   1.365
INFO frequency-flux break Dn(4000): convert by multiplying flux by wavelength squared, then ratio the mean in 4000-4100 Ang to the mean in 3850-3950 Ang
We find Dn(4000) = 1.3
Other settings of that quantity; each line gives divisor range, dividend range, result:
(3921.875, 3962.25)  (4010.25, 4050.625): 1.29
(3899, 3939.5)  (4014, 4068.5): 1.28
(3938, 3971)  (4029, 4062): 1.33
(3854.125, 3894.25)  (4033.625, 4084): 1.39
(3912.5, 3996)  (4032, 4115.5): 1.21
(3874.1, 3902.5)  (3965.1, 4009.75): 1.24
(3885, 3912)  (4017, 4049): 1.36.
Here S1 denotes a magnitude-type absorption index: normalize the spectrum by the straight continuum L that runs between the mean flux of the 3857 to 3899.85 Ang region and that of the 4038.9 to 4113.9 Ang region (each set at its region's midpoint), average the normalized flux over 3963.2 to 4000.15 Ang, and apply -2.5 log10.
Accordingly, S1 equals 0.06 mag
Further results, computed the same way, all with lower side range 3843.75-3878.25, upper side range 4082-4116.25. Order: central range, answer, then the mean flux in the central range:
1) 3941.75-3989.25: 0.09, 1.23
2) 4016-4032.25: -0.18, 1.58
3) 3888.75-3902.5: 0.10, 1.22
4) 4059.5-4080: -0.12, 1.5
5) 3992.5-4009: -0.18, 1.58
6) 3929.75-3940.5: 0.20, 1.11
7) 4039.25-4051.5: -0.19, 1.6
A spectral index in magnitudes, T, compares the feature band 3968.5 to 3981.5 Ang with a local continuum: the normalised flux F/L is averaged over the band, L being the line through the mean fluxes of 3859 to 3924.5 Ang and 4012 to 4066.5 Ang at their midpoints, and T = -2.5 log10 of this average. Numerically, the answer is 0.39 mag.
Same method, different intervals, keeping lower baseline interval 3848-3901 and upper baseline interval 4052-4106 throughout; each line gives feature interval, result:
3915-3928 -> -0.105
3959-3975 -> 0.349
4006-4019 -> -0.207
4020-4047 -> -0.119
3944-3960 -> -0.034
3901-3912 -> -0.063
